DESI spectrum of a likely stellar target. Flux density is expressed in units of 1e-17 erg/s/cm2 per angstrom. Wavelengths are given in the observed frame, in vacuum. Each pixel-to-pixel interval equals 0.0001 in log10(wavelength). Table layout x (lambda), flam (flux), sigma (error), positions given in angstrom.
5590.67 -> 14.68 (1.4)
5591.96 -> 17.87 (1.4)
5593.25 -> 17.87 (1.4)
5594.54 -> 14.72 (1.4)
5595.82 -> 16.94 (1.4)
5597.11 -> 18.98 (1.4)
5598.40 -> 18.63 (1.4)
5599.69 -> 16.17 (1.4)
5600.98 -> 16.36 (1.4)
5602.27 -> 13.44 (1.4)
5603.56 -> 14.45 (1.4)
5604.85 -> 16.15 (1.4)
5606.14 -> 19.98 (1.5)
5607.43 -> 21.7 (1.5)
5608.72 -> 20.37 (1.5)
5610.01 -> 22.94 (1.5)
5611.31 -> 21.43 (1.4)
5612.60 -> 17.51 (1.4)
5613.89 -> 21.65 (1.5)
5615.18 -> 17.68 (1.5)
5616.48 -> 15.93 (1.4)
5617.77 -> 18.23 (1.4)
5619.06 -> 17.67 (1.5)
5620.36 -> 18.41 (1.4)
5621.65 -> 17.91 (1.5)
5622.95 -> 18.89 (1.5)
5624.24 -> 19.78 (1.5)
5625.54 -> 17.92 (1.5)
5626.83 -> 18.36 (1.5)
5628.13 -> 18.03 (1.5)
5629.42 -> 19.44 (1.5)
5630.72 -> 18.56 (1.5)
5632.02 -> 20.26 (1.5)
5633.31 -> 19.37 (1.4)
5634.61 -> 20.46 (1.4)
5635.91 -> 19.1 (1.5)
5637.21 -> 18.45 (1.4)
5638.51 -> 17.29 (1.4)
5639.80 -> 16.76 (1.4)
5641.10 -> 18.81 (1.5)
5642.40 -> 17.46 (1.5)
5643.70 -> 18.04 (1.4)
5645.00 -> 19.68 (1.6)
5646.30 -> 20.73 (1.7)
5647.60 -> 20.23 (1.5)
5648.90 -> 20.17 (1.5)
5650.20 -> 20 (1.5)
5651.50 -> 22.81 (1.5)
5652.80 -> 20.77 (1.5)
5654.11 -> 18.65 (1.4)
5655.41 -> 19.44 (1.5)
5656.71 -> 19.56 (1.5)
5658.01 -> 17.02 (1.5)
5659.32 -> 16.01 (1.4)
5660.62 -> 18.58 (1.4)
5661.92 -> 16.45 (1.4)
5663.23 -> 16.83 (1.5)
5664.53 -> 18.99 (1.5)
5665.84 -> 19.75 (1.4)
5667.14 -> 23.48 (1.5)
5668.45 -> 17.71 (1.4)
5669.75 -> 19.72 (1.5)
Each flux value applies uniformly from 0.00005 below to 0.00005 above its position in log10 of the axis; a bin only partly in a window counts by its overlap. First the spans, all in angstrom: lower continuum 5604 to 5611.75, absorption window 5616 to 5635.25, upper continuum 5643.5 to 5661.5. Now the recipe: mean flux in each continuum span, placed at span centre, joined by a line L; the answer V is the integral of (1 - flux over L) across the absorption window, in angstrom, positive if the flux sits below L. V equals 1.2 angstrom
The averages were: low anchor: 20.2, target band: 18.6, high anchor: 19.4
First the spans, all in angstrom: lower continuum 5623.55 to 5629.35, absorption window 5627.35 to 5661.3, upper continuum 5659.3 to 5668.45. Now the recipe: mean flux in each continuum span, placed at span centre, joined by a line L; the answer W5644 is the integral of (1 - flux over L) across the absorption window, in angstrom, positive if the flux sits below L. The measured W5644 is -0.7 angstrom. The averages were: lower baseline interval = 18.6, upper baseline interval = 18.7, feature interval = 19.1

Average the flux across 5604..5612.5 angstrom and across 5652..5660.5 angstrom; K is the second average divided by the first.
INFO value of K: 0.93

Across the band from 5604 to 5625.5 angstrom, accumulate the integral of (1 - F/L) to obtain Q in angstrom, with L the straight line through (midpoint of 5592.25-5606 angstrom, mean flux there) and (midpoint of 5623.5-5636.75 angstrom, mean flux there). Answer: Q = -1.5 angstrom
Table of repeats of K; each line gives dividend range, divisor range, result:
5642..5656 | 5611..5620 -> 1.07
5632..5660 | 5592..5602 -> 1.12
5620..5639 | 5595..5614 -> 1.03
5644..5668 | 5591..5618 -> 1.08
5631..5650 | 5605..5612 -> 0.91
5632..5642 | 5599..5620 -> 1.03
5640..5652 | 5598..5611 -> 1.08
